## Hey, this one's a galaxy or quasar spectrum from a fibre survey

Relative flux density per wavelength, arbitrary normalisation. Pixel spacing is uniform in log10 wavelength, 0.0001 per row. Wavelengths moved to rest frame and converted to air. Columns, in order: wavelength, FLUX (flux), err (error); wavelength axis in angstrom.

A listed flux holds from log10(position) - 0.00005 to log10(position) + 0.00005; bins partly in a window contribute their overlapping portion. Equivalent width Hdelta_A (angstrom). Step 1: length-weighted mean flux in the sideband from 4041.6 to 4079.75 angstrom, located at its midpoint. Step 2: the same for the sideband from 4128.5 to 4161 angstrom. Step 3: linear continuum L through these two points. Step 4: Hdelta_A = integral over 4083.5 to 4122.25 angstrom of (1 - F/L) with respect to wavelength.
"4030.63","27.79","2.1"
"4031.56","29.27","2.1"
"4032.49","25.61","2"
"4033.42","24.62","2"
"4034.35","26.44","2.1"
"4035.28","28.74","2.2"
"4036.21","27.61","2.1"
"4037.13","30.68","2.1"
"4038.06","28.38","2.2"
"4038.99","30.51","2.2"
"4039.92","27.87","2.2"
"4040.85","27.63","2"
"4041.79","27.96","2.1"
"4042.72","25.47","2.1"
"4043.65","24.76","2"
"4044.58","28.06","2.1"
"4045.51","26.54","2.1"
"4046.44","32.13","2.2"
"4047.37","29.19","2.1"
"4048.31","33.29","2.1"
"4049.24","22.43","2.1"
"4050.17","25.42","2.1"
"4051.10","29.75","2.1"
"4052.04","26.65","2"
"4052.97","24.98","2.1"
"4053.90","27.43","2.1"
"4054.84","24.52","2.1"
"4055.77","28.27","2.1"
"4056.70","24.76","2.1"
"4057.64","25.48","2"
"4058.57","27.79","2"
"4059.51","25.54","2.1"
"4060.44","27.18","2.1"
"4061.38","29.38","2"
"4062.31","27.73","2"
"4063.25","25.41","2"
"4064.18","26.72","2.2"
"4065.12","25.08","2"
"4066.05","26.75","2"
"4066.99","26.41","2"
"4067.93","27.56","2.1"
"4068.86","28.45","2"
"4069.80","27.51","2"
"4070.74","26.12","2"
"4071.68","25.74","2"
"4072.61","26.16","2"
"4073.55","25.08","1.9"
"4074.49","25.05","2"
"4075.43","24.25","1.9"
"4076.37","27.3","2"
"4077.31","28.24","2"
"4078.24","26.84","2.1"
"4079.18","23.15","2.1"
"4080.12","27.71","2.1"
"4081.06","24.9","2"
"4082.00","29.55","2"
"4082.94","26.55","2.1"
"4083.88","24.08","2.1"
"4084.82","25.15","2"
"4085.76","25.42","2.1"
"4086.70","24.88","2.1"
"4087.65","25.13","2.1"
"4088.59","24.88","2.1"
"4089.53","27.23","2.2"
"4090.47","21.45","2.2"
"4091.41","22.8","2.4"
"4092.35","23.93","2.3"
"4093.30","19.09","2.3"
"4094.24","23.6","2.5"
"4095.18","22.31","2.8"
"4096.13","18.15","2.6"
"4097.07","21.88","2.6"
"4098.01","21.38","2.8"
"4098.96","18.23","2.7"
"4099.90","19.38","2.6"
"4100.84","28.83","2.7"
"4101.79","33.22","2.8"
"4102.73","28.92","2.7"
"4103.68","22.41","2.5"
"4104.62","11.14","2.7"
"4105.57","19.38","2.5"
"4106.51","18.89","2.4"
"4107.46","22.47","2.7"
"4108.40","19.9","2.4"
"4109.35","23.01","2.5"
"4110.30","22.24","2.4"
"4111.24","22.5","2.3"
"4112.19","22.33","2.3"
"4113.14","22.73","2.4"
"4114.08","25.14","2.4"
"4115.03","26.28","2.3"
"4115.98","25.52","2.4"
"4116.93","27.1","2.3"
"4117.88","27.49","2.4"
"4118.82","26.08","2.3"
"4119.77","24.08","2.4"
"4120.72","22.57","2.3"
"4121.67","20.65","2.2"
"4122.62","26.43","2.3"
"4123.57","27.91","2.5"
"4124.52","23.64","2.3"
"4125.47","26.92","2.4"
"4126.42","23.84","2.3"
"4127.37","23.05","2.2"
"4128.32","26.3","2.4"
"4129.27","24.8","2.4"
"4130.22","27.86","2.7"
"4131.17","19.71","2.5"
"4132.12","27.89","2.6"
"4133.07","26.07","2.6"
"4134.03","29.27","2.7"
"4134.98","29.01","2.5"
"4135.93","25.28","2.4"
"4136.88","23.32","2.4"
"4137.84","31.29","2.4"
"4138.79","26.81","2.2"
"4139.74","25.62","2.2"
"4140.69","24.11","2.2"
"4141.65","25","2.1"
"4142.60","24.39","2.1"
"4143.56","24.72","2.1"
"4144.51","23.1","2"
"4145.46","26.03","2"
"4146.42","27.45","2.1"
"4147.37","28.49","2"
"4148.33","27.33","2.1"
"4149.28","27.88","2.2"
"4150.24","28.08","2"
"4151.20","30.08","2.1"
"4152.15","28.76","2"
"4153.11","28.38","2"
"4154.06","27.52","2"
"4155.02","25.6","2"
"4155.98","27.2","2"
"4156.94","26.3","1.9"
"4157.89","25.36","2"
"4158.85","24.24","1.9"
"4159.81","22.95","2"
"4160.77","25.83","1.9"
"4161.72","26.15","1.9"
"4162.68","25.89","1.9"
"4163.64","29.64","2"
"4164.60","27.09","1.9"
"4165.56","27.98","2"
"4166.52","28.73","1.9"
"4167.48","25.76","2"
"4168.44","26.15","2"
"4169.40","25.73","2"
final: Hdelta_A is 4.8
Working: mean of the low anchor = 26.7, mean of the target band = 23.2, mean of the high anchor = 26.3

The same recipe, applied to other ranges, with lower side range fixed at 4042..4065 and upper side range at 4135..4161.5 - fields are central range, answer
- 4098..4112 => 2.4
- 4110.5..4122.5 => 1.0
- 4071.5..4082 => 0.3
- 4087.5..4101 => 2.2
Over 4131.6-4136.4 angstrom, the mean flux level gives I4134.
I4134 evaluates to 27.4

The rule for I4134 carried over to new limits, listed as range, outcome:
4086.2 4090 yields 25.5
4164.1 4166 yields 27.5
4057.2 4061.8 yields 27.1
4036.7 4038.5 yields 29.5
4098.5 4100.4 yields 19.1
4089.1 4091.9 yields 23.8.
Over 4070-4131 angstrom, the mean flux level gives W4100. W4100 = 24.2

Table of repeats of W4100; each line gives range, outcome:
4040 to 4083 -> 26.8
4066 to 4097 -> 25.1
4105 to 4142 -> 24.6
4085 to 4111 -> 22.6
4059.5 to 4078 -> 26.6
